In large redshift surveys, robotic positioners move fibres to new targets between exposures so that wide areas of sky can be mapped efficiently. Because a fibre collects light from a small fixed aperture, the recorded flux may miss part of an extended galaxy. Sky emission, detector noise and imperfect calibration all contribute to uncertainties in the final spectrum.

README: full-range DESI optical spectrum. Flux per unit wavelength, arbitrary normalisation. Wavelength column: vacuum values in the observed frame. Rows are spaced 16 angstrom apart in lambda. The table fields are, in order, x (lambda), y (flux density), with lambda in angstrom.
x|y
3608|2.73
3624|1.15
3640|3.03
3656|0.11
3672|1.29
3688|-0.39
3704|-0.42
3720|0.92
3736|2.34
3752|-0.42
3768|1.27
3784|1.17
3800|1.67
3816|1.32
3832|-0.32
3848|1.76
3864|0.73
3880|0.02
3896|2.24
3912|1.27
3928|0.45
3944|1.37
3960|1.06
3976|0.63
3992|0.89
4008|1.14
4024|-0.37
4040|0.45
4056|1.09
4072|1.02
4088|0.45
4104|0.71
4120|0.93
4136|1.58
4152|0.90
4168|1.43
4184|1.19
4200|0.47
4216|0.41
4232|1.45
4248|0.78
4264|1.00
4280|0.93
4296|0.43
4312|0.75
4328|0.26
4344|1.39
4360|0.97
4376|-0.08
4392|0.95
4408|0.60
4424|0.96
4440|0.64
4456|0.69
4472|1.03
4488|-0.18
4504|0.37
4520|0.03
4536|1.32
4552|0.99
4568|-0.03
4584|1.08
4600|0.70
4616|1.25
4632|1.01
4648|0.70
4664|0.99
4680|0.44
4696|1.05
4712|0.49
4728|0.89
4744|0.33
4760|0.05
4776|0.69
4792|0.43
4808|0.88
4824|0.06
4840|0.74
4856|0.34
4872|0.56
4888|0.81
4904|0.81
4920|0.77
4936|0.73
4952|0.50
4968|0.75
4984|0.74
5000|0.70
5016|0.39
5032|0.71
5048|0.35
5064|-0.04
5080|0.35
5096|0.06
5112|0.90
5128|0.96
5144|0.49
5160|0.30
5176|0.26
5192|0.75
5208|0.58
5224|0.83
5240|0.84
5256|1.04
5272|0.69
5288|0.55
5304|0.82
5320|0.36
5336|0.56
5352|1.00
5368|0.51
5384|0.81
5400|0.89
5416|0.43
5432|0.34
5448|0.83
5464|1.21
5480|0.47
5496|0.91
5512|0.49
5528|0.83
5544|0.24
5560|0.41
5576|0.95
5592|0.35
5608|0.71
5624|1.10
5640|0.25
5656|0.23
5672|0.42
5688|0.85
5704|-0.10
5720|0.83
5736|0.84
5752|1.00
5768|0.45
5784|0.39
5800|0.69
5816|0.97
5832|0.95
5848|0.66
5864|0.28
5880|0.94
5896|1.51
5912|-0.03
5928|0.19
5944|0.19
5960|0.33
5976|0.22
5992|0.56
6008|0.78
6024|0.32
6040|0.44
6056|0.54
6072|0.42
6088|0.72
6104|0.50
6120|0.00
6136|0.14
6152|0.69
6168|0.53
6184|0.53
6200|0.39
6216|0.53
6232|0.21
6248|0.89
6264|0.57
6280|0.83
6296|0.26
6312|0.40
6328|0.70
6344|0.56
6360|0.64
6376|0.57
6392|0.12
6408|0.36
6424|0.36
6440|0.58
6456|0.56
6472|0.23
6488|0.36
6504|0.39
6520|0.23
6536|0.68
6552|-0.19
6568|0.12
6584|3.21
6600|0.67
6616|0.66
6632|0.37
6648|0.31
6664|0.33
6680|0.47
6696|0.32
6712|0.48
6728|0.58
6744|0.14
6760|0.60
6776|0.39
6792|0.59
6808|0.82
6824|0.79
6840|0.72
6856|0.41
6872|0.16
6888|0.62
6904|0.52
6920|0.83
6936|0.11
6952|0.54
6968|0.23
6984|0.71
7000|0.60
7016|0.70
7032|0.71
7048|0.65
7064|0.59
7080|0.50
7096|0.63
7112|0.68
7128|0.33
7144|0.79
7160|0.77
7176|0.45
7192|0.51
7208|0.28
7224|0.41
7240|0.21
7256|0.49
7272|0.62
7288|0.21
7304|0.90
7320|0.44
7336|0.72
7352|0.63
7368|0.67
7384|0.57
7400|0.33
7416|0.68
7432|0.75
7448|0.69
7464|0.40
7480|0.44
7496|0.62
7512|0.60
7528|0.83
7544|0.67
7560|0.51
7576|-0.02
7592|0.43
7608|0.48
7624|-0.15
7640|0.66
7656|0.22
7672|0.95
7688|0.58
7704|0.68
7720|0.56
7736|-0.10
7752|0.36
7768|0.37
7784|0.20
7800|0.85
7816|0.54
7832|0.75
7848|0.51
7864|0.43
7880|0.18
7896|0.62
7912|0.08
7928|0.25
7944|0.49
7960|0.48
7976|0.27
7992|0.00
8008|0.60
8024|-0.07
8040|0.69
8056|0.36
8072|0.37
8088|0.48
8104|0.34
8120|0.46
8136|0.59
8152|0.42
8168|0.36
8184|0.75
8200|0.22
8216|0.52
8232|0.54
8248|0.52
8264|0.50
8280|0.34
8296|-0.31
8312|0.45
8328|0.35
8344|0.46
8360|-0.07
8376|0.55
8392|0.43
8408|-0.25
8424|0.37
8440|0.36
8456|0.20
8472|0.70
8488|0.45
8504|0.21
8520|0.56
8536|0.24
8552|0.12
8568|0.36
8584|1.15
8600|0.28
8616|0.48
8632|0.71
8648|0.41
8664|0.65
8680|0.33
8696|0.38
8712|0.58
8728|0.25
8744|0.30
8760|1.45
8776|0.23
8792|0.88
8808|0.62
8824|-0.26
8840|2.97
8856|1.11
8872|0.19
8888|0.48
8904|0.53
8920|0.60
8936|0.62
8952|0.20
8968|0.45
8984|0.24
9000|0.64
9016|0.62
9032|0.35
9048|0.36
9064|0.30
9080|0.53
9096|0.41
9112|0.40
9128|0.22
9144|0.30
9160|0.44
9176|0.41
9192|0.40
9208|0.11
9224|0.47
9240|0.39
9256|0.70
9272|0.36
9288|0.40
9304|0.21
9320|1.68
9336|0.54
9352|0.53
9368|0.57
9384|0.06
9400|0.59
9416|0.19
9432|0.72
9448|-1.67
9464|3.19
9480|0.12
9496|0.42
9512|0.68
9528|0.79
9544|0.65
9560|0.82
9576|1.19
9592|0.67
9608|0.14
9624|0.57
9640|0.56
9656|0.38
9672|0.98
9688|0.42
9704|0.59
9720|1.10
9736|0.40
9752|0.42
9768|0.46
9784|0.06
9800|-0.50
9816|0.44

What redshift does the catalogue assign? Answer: 0.766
